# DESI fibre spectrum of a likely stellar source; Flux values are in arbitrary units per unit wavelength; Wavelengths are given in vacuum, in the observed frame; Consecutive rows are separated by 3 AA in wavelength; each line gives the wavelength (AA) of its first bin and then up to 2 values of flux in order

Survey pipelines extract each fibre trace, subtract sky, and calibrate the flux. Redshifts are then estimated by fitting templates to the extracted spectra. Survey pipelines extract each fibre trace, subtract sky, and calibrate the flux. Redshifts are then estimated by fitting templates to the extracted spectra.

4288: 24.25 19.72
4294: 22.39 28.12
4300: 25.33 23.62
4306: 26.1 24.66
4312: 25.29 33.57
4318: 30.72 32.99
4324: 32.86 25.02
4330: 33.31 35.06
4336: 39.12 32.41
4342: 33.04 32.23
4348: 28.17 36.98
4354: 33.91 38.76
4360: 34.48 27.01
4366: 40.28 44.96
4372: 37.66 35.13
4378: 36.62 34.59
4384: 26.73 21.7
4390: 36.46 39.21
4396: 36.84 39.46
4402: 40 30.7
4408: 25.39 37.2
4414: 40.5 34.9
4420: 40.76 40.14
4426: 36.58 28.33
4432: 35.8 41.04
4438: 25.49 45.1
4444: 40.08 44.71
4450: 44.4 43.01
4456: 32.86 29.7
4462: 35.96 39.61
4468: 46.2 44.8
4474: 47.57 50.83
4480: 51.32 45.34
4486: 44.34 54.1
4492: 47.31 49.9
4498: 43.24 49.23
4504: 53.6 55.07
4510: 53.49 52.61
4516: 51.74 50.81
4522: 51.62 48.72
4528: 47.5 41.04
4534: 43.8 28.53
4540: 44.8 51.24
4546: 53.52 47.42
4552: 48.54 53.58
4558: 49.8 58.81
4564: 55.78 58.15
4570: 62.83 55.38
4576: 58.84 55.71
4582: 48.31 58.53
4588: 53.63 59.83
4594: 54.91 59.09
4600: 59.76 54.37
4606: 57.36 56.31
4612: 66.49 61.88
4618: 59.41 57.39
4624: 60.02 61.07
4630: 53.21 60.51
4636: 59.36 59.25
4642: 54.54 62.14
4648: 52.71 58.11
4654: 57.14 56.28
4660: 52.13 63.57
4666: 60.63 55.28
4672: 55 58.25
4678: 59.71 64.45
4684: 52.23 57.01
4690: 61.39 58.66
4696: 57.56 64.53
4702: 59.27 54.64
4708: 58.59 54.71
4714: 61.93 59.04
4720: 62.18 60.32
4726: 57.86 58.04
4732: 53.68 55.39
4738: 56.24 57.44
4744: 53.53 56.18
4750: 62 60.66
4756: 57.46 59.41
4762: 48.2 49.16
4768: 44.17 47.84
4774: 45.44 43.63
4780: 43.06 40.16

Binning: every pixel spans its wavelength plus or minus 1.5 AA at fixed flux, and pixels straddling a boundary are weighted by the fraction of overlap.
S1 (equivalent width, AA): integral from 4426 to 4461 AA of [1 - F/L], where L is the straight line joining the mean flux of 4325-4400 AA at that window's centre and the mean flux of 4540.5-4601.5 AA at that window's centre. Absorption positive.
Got 4.2 AA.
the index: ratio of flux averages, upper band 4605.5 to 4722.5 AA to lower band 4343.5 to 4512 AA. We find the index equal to 1.48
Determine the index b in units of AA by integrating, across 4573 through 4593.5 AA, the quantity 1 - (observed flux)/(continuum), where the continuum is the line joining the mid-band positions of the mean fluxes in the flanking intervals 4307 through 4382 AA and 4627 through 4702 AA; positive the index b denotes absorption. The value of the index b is -1.52 AA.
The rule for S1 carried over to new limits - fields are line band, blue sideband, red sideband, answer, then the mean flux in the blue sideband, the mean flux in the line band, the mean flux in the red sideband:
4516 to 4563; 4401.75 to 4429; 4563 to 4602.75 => 2.9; 35.6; 48.2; 56.9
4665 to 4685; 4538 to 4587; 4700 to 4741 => -0.5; 53.6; 58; 57.9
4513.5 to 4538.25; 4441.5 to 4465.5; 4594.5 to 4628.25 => 1.1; 39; 45.9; 59.2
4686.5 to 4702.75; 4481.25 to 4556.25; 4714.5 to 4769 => -1.6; 48.4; 59.9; 56.4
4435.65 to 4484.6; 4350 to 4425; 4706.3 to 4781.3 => -2.6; 35.6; 41.7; 54.7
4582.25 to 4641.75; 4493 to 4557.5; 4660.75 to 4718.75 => -4.8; 48.6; 58.2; 58.7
